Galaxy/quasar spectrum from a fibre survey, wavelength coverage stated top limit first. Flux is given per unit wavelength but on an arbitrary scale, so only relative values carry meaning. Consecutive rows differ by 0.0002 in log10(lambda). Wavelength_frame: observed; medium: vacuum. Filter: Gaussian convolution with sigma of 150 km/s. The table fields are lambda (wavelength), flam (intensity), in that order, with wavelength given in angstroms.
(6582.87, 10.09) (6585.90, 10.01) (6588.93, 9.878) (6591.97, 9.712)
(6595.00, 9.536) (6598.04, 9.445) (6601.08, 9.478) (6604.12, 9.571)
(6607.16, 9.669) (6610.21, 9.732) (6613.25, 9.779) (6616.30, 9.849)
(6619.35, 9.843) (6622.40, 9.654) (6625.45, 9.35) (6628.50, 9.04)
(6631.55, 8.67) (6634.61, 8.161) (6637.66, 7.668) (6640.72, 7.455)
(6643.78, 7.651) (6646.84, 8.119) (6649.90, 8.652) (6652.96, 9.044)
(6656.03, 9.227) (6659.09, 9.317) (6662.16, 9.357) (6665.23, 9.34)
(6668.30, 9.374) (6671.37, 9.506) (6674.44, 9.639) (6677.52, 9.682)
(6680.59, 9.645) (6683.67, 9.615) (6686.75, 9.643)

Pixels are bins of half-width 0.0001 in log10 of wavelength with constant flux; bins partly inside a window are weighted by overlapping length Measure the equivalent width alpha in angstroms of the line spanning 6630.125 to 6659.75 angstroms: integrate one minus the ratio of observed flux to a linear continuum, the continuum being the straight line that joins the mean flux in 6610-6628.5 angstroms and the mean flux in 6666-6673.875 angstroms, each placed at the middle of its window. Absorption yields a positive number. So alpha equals 3.7 angstroms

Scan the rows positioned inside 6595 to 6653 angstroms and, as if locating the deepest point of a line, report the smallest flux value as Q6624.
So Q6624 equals 7.455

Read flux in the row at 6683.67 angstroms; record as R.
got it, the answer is 9.615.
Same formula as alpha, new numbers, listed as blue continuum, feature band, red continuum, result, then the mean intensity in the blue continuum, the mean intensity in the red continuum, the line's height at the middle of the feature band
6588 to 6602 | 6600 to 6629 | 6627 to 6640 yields -2.2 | 9.6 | 8.33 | 8.96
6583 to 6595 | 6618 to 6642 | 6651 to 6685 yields 2.2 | 9.86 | 9.42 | 9.63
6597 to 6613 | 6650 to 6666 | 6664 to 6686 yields 0.6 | 9.6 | 9.55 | 9.56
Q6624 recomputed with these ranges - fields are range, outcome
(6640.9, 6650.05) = 7.651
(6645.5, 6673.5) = 8.119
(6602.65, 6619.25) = 9.571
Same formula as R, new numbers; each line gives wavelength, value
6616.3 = 9.849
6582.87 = 10.09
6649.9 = 8.652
